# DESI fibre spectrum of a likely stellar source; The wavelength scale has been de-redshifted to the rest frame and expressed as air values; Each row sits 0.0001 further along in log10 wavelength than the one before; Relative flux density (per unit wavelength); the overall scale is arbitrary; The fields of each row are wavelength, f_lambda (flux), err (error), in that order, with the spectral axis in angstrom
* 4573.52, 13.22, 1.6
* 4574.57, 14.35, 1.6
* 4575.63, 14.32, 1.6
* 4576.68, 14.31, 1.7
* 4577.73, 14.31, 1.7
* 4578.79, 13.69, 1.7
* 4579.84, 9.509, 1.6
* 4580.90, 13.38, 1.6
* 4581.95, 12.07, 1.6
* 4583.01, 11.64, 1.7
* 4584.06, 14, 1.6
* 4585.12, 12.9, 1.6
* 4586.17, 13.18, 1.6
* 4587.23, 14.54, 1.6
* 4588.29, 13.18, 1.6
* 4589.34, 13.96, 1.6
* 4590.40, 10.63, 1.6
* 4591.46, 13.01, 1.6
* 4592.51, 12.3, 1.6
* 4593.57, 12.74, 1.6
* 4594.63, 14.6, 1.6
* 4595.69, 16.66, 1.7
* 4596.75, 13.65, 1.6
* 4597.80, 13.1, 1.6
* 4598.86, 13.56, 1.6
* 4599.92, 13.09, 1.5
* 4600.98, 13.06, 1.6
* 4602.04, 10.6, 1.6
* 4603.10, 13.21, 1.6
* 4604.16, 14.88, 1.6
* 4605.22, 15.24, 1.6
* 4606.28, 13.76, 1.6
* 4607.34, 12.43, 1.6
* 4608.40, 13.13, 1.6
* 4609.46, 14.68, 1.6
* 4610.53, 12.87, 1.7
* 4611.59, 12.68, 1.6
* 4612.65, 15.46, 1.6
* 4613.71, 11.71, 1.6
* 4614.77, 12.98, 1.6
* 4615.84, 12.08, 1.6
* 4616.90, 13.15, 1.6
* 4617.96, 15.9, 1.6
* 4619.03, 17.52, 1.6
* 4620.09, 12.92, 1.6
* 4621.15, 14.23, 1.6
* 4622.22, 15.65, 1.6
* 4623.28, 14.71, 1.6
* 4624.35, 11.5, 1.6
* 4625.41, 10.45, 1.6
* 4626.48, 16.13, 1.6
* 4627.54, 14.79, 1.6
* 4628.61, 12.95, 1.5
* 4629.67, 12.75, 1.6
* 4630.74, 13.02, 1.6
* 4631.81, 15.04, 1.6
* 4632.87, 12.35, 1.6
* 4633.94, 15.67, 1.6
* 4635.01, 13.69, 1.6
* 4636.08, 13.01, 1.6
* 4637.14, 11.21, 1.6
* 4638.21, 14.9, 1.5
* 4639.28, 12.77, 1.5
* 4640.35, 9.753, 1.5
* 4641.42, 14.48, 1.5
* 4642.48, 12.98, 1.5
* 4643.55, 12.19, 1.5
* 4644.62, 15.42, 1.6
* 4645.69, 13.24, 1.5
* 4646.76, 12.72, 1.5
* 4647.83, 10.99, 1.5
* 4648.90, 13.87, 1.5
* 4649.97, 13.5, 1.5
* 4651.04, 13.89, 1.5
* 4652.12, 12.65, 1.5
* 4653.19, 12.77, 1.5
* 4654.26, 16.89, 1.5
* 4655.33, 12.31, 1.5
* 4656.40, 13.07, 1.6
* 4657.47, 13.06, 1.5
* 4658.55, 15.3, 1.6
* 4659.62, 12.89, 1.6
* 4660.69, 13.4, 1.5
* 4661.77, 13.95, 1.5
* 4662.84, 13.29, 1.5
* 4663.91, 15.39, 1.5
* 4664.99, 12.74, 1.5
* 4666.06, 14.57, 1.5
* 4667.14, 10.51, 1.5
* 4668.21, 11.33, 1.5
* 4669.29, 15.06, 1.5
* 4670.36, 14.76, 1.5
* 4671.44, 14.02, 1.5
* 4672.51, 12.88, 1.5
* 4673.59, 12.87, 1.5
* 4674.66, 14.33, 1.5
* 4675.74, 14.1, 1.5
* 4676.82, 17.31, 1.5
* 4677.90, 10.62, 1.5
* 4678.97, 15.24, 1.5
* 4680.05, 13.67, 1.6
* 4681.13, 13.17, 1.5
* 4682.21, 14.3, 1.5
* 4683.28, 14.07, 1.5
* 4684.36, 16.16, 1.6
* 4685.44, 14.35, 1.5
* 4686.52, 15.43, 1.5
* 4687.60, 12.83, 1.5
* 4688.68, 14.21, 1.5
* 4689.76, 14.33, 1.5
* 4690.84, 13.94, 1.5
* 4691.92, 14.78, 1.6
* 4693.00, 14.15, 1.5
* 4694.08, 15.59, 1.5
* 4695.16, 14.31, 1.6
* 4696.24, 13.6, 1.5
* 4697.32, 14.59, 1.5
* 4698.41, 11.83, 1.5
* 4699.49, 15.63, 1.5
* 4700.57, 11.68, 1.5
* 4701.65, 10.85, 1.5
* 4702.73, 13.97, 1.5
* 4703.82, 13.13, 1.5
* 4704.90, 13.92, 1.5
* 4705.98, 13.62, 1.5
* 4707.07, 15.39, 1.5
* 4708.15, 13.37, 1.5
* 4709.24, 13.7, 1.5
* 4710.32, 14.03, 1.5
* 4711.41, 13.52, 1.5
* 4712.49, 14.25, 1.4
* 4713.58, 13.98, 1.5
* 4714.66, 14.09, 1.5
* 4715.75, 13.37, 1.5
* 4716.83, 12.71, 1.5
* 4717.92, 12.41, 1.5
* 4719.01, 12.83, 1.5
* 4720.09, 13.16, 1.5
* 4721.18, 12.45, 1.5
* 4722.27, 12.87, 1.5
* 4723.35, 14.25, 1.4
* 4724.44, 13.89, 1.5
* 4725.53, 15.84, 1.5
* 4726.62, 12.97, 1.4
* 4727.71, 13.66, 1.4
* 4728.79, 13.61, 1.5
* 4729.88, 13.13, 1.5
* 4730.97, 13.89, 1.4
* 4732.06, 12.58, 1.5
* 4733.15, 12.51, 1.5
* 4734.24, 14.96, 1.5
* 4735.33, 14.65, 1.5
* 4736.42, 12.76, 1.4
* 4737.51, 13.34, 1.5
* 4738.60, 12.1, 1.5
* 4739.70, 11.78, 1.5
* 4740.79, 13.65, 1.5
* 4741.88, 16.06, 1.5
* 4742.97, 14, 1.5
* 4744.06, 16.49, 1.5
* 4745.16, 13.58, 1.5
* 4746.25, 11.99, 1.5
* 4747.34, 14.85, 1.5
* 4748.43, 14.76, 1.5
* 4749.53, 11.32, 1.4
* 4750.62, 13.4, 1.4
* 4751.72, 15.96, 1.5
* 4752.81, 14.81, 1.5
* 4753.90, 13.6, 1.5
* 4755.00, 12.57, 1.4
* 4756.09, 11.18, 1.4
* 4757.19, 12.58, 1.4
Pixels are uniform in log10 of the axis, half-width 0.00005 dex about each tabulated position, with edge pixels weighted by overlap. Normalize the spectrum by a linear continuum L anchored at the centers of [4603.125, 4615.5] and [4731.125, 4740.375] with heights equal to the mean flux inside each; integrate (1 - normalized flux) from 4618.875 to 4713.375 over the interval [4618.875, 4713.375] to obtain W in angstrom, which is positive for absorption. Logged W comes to -2.3 angstrom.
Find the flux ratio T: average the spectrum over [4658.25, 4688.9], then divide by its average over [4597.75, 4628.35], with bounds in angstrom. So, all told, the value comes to 1.0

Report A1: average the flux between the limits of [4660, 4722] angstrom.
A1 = 13.7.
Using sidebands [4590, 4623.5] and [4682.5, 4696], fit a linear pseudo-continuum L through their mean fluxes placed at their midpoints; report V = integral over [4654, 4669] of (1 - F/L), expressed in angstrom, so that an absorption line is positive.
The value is 0.8 angstrom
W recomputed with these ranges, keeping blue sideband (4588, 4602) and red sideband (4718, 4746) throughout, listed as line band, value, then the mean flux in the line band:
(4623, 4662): 0.1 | 13.3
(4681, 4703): -0.8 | 14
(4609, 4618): 0.0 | 13.4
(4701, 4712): 0.0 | 13.5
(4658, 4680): -0.5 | 13.7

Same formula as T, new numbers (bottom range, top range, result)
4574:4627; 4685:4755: 1.02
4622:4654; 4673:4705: 1.05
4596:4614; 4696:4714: 1.01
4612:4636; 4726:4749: 0.99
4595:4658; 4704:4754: 1.01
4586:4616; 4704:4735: 1.02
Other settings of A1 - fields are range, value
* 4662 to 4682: 13.7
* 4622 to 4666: 13.4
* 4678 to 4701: 14.1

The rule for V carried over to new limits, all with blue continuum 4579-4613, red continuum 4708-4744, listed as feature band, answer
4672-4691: -0.9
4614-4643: -0.5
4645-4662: 0.0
